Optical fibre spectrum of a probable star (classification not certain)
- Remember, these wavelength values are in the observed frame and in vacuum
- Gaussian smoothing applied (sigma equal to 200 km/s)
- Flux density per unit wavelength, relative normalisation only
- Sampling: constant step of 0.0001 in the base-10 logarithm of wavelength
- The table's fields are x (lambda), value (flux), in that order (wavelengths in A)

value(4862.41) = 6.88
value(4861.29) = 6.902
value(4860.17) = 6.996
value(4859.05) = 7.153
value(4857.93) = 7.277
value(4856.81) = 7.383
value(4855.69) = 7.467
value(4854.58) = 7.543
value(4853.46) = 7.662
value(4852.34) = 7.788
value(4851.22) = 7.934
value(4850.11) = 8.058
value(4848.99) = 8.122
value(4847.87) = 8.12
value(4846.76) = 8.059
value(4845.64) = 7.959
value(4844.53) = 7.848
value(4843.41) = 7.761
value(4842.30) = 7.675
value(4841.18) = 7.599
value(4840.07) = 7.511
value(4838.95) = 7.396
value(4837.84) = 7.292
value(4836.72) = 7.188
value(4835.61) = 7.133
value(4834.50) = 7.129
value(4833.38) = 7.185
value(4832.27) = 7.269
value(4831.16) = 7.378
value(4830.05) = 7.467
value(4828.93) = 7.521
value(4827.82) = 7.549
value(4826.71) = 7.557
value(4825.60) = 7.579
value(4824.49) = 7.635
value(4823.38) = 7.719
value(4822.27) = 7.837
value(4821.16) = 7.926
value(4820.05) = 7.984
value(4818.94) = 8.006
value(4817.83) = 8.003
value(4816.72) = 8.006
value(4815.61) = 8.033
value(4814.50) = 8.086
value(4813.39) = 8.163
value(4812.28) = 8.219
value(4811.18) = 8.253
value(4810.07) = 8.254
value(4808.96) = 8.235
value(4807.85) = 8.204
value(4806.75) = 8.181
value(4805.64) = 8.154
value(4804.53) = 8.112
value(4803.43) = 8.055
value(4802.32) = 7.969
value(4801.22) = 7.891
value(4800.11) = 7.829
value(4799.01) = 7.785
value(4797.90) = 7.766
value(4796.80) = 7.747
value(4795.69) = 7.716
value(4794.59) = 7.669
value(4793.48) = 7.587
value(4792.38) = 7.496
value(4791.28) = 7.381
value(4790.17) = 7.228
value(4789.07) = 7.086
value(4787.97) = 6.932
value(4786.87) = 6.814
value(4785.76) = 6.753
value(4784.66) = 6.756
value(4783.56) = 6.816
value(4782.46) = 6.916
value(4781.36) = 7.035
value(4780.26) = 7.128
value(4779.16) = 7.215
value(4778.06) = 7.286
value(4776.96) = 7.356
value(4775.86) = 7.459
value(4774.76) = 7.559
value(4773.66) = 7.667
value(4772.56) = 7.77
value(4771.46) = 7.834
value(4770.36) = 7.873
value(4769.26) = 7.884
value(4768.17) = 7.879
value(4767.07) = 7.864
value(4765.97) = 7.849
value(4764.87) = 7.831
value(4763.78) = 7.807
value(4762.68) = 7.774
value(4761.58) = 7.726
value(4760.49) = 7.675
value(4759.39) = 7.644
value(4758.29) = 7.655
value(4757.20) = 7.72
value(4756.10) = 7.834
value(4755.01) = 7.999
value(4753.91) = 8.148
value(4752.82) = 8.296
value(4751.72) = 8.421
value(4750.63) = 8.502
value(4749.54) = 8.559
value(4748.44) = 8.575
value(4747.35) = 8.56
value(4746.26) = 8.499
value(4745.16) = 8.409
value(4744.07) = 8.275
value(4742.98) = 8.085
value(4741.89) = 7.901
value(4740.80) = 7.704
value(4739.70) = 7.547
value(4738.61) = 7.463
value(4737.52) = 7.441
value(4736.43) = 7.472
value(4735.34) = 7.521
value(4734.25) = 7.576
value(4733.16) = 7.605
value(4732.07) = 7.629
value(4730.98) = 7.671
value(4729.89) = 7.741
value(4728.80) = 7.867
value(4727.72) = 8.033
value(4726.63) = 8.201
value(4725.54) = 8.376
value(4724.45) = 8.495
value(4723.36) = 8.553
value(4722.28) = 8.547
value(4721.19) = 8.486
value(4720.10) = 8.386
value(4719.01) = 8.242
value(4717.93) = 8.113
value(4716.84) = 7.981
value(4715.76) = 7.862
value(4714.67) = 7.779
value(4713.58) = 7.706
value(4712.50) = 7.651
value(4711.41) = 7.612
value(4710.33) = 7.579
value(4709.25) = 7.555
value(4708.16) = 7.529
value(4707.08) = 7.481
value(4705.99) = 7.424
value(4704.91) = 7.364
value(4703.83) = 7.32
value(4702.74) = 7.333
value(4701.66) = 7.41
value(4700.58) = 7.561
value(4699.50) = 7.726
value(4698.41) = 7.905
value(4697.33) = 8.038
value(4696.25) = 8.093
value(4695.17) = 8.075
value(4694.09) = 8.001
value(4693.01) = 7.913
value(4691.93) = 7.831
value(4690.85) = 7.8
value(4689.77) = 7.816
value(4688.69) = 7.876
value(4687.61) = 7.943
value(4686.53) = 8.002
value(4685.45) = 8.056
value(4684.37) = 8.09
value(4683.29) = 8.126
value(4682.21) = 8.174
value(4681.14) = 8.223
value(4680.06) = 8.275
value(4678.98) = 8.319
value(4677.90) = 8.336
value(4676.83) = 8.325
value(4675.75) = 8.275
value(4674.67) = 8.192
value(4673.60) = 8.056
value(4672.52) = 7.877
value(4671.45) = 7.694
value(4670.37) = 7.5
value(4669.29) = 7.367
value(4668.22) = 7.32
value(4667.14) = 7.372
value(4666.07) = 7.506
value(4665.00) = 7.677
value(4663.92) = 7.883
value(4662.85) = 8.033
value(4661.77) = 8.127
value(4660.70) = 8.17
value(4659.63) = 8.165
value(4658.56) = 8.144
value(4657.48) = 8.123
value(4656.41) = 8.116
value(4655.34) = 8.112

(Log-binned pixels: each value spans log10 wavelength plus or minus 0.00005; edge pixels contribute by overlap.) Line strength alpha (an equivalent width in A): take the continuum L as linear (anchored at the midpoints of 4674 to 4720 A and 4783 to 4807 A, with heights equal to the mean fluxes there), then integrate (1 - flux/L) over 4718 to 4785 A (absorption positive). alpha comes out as -1.4 A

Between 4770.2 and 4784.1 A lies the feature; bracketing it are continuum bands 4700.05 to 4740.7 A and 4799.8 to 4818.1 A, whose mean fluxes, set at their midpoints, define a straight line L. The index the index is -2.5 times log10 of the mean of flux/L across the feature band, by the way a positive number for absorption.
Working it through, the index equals 0.09 mag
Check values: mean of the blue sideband 7.79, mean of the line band 7.36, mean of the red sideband 8.1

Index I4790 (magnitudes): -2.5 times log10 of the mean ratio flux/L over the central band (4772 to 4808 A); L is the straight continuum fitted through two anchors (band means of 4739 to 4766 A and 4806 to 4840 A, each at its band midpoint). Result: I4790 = 0.06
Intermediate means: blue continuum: 8.04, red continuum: 7.74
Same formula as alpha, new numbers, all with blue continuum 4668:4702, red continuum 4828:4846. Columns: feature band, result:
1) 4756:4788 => 0.8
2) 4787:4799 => 0.2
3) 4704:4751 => -0.8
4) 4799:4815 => -1.2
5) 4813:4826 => -0.7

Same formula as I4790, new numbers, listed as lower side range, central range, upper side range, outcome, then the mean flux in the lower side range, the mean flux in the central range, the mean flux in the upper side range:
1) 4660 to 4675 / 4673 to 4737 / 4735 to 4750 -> 0.00 mag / 7.77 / 7.92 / 8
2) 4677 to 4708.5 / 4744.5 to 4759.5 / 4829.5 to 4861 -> -0.06 mag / 7.87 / 8.22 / 7.54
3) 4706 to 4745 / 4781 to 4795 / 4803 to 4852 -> 0.11 mag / 7.88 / 7.11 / 7.8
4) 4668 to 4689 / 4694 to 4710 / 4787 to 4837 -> 0.04 mag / 8.01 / 7.64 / 7.73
